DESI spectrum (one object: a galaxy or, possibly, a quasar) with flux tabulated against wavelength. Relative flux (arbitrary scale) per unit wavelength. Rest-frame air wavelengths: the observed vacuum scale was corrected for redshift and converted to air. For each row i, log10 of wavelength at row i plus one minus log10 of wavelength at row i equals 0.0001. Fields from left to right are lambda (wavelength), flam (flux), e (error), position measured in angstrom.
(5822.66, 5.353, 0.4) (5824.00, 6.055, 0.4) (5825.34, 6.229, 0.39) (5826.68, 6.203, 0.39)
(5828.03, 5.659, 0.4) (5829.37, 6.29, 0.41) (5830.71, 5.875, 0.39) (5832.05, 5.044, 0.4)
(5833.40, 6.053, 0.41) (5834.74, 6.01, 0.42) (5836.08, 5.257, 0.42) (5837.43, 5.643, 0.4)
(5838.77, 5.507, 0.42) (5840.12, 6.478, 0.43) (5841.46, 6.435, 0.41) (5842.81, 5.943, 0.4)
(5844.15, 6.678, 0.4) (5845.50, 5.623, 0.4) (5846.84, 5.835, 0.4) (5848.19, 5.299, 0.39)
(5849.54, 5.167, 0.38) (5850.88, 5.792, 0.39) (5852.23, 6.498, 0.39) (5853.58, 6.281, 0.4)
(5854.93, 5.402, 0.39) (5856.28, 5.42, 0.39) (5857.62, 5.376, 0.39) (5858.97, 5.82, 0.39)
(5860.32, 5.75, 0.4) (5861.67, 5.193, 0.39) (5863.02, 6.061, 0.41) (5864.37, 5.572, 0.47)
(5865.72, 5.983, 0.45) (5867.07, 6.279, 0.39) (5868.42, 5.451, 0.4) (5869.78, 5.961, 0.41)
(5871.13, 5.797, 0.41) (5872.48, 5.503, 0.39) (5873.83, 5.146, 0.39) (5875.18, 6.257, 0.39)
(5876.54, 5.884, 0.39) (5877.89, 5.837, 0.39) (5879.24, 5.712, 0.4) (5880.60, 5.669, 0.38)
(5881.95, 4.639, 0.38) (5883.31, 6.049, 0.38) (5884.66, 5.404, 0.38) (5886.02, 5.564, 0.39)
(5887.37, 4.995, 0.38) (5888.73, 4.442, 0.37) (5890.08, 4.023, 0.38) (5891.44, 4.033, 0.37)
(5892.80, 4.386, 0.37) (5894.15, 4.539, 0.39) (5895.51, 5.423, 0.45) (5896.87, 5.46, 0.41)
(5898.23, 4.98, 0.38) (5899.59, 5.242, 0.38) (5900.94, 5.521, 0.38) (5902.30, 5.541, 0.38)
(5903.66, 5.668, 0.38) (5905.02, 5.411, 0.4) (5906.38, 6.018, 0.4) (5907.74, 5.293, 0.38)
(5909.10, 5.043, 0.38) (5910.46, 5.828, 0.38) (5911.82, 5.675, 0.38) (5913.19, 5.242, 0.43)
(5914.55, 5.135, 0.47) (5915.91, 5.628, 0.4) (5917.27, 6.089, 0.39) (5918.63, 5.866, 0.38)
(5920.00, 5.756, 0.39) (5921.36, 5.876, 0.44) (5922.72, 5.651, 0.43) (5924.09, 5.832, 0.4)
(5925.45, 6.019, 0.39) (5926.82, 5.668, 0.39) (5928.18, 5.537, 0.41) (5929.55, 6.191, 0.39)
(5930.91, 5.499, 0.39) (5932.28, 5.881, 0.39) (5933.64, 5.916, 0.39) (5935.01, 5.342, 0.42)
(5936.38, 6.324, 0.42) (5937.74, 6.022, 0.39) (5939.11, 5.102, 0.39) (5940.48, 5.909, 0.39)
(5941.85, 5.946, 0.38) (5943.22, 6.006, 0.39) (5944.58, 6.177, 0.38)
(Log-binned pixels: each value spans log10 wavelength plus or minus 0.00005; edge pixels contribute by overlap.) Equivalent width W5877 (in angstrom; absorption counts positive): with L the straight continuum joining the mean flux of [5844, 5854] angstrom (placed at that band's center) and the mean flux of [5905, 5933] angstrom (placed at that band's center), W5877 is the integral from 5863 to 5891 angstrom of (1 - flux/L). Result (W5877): 1.3 angstrom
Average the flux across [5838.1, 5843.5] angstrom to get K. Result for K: 6.1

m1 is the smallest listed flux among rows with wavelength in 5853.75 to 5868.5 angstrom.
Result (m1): 5.193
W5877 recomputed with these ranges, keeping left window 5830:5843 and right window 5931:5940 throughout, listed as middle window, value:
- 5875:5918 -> 3.38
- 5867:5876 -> 0.09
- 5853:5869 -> 0.25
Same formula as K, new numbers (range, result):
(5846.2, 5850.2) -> 5.42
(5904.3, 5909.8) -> 5.45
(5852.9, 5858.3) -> 5.62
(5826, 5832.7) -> 5.82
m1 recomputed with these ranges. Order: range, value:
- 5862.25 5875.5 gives 5.146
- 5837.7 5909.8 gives 4.023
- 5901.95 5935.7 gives 5.043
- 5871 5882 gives 4.639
